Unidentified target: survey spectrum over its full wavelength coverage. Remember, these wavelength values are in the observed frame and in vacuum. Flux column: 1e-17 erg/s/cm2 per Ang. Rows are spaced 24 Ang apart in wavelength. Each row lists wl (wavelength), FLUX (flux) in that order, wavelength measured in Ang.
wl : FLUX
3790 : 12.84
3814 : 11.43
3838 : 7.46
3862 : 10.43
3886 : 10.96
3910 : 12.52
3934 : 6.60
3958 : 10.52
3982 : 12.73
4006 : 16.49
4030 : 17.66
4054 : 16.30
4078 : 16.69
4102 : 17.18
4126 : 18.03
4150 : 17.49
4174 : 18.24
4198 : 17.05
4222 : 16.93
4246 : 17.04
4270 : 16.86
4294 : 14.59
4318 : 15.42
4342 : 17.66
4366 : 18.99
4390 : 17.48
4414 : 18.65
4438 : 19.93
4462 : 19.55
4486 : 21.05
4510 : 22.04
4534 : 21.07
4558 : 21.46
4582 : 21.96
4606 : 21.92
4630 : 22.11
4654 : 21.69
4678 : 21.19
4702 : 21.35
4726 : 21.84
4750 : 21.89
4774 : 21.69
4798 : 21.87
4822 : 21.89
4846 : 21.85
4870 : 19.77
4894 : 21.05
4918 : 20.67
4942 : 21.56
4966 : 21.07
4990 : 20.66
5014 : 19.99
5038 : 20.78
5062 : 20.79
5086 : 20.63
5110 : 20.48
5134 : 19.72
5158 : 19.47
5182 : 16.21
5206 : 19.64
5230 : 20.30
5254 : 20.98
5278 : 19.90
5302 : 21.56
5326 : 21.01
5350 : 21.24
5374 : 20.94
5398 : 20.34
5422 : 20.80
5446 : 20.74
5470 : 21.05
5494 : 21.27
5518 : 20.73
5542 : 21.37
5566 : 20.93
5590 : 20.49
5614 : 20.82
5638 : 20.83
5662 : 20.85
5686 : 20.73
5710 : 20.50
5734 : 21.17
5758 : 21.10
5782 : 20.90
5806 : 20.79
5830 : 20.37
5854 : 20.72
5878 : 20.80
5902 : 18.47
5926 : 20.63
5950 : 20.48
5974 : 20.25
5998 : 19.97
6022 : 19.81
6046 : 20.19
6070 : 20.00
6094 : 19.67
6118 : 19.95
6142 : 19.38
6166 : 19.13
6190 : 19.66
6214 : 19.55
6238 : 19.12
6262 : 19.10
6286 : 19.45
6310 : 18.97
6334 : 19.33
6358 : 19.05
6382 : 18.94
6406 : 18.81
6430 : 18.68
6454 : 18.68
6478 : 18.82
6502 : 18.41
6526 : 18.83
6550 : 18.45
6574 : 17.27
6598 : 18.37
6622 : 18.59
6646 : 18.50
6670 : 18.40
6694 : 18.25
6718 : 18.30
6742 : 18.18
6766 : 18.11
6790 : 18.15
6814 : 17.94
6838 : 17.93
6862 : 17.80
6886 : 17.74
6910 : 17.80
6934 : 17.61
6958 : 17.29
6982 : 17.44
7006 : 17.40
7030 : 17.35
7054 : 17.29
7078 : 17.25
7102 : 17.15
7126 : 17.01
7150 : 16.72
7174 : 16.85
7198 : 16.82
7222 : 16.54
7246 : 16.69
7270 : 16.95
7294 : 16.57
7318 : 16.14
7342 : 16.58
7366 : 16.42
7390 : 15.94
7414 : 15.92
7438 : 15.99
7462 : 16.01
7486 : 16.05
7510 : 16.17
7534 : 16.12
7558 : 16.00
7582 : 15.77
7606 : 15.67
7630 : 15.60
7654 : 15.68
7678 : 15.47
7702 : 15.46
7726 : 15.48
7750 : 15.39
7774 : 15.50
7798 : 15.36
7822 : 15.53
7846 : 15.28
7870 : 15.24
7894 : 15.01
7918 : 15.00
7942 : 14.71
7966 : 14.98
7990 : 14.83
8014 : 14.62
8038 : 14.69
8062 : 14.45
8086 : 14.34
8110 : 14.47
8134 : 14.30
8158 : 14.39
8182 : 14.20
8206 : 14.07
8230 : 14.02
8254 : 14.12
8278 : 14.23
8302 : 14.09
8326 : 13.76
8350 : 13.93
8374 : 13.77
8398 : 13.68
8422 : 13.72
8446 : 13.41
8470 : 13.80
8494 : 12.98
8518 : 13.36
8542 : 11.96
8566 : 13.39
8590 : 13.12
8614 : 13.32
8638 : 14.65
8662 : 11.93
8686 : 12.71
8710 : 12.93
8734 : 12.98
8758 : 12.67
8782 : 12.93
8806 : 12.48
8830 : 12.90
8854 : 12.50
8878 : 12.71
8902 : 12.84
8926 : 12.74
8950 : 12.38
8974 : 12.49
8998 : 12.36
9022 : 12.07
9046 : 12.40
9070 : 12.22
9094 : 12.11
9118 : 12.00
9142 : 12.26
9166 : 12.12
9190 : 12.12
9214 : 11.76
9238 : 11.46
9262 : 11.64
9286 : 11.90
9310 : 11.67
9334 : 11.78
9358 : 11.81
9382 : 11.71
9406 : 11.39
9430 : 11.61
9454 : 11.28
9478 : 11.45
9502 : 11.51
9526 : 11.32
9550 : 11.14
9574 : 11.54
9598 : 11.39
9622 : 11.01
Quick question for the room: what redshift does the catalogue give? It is 0.00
